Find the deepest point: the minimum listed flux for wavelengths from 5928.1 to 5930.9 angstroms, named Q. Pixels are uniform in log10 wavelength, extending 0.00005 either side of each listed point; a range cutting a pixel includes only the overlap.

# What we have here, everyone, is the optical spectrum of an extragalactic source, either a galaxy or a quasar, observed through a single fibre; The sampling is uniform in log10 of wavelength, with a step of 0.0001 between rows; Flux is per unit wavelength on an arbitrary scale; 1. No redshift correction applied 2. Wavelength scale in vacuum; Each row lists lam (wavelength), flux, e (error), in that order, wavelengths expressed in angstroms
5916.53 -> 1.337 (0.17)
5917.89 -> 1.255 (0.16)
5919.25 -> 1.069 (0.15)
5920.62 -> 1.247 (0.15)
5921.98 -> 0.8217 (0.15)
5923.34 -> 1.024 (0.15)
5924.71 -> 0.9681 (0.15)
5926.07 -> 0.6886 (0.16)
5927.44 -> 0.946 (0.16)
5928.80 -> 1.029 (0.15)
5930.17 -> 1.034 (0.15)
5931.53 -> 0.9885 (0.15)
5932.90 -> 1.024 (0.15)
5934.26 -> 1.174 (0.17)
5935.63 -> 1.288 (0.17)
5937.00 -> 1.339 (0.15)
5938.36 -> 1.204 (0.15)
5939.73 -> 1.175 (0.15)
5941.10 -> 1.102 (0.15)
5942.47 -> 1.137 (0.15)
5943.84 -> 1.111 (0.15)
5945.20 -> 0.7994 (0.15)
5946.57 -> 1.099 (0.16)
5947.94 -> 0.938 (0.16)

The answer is 1.029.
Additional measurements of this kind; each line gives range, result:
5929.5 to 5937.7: 0.9885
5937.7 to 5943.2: 1.102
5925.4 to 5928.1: 0.6886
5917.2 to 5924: 0.8217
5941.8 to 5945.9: 0.7994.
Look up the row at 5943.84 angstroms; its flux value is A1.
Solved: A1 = 1.111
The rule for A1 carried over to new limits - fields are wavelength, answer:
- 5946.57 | 1.099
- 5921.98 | 0.8217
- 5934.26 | 1.174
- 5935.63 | 1.288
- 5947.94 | 0.938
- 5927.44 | 0.946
